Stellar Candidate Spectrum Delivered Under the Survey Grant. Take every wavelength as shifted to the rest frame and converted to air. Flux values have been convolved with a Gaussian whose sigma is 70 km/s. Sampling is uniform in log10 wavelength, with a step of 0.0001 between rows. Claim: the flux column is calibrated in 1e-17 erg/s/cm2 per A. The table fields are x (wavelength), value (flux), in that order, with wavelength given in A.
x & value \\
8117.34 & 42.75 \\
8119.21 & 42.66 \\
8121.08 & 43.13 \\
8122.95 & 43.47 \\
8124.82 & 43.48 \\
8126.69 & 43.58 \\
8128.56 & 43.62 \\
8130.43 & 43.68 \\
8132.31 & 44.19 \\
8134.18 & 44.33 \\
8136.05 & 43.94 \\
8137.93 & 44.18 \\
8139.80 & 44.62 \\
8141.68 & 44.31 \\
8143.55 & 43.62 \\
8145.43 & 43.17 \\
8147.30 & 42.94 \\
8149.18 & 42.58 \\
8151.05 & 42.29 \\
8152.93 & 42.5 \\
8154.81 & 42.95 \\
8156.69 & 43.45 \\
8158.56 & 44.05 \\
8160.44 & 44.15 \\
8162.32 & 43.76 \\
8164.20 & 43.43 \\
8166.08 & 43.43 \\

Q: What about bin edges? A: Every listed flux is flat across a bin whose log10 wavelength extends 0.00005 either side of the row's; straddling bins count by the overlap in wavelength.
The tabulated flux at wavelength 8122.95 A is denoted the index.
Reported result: 43.47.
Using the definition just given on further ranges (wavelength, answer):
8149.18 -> 42.58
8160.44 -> 44.15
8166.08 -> 43.43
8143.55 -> 43.62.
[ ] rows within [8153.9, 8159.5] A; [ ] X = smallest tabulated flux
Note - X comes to 42.95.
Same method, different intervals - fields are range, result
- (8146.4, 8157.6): 42.29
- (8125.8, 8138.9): 43.58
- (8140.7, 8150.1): 42.58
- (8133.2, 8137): 43.94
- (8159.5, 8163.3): 43.76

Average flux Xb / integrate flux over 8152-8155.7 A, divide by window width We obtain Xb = 42.7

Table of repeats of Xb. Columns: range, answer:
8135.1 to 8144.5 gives 44.1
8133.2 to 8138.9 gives 44.2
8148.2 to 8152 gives 42.4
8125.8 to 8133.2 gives 43.7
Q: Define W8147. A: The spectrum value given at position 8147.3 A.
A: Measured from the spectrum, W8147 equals 42.94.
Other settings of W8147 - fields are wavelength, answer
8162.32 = 43.76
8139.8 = 44.62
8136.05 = 43.94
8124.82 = 43.48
